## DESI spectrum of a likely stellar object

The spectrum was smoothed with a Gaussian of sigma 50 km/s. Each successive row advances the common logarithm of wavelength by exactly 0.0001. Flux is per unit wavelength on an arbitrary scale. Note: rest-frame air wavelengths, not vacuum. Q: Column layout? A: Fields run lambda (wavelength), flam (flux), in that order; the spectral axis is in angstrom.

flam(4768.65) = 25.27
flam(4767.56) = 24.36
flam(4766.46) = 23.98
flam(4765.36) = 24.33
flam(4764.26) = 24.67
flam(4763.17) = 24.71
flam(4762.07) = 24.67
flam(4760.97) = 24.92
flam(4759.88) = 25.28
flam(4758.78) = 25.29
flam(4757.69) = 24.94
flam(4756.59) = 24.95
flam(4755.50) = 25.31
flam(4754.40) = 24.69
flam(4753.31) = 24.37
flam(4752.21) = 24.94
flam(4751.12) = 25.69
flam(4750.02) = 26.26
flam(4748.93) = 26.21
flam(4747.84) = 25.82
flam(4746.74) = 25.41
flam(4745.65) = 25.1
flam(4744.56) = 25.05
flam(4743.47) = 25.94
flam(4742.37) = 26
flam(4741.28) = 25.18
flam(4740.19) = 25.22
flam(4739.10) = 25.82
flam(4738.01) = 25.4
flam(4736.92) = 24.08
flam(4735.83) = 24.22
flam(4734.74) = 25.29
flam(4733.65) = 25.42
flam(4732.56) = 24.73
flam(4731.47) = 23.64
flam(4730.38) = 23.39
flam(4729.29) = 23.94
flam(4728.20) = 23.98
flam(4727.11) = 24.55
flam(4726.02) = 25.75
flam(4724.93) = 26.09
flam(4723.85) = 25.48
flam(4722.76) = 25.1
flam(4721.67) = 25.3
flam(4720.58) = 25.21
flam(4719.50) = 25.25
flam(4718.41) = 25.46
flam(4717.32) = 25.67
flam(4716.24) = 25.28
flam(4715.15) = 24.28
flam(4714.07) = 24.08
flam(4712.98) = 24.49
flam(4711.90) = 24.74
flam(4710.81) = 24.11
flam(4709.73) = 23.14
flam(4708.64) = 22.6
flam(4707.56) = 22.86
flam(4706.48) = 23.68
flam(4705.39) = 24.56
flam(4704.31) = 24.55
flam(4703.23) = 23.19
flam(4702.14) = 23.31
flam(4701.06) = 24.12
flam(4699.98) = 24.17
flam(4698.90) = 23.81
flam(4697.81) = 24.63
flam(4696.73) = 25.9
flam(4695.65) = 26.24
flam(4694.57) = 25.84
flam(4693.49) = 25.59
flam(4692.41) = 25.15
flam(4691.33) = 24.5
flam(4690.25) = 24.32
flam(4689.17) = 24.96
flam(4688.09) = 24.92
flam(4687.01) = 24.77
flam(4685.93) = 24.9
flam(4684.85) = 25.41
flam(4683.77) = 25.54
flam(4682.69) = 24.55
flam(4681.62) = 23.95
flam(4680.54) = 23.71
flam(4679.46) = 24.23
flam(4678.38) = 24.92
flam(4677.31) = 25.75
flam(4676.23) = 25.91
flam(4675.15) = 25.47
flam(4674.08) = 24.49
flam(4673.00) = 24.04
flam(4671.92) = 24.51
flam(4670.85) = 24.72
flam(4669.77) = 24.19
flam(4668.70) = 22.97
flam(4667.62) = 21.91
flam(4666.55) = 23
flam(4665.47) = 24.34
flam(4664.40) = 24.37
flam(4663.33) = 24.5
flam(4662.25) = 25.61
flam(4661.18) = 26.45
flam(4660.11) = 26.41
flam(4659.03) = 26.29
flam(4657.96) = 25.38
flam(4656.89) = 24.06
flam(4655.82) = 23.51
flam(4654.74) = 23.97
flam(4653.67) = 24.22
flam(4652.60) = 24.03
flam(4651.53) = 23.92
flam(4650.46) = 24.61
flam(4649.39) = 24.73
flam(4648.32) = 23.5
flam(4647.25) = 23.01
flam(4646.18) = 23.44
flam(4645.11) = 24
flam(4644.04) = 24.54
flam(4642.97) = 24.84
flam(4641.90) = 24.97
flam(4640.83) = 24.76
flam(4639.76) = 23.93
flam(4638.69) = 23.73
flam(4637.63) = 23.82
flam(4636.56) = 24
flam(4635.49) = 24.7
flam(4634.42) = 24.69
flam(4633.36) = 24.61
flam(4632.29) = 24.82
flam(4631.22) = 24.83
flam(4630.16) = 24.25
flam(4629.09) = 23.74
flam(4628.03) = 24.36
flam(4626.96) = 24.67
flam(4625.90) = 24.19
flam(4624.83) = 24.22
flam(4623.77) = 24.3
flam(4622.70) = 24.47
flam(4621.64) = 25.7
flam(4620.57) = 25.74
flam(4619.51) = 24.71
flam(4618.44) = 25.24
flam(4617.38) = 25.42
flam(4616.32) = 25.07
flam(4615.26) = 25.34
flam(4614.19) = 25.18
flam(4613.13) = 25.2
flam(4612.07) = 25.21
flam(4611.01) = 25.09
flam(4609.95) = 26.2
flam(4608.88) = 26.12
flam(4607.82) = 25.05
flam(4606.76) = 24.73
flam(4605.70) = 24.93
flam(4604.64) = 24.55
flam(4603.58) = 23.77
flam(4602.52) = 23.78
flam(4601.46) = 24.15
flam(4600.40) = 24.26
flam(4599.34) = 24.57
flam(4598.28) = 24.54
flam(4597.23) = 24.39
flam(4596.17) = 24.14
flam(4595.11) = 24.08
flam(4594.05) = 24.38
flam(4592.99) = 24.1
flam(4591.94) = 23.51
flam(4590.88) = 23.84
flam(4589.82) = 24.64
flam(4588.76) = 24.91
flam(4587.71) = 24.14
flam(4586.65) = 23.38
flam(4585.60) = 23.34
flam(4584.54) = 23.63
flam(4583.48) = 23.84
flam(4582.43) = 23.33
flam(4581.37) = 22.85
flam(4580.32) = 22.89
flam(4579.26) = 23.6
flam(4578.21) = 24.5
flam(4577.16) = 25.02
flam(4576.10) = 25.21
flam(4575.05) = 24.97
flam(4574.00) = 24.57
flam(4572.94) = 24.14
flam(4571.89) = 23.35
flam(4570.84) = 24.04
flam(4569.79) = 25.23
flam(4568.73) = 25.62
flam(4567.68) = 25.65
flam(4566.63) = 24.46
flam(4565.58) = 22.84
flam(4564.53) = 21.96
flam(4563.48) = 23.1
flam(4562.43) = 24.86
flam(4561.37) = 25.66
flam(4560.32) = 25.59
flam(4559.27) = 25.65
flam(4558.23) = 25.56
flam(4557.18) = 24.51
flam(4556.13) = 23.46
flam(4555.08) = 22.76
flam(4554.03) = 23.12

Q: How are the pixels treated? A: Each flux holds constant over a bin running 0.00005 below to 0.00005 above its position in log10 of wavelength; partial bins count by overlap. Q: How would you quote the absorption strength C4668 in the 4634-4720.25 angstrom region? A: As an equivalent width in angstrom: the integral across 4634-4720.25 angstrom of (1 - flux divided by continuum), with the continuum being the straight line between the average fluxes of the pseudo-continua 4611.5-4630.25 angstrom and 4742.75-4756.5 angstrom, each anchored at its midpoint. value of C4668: 2.06 angstrom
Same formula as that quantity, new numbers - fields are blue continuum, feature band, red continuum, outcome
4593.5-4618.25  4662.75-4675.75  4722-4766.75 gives 0.4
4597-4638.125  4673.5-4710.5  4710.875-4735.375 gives 0.4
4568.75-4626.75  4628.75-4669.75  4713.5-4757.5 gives 0.6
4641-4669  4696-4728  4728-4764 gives 0.3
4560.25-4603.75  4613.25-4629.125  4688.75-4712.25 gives -0.4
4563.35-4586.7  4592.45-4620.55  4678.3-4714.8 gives -0.8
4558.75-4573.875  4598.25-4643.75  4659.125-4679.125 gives -0.3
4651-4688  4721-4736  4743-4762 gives 0.2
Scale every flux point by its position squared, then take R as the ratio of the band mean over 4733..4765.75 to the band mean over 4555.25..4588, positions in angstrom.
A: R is 1.12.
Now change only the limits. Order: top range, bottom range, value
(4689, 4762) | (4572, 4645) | 1.07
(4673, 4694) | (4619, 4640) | 1.04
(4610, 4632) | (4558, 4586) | 1.05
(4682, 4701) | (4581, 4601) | 1.09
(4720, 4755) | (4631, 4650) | 1.08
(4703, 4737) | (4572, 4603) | 1.08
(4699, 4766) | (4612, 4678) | 1.05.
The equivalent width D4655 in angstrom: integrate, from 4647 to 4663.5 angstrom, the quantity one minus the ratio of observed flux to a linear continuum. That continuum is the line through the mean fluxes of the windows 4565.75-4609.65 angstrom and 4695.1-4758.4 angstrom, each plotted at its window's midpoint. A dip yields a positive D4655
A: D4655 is -0.1 angstrom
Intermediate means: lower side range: 24.3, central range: 24.7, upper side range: 24.8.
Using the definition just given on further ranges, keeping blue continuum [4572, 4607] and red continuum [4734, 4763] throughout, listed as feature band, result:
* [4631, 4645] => 0.0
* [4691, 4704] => 0.1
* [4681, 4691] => 0.0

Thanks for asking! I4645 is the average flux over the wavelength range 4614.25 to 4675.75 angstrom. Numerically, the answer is 24.5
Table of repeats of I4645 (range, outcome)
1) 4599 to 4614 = 24.8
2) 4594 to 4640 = 24.7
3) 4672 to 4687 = 24.8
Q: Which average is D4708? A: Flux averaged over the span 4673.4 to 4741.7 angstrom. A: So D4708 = 24.7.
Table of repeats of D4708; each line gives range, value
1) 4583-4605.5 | 24.1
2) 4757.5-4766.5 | 24.8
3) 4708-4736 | 24.7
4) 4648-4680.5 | 24.5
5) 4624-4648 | 24.3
